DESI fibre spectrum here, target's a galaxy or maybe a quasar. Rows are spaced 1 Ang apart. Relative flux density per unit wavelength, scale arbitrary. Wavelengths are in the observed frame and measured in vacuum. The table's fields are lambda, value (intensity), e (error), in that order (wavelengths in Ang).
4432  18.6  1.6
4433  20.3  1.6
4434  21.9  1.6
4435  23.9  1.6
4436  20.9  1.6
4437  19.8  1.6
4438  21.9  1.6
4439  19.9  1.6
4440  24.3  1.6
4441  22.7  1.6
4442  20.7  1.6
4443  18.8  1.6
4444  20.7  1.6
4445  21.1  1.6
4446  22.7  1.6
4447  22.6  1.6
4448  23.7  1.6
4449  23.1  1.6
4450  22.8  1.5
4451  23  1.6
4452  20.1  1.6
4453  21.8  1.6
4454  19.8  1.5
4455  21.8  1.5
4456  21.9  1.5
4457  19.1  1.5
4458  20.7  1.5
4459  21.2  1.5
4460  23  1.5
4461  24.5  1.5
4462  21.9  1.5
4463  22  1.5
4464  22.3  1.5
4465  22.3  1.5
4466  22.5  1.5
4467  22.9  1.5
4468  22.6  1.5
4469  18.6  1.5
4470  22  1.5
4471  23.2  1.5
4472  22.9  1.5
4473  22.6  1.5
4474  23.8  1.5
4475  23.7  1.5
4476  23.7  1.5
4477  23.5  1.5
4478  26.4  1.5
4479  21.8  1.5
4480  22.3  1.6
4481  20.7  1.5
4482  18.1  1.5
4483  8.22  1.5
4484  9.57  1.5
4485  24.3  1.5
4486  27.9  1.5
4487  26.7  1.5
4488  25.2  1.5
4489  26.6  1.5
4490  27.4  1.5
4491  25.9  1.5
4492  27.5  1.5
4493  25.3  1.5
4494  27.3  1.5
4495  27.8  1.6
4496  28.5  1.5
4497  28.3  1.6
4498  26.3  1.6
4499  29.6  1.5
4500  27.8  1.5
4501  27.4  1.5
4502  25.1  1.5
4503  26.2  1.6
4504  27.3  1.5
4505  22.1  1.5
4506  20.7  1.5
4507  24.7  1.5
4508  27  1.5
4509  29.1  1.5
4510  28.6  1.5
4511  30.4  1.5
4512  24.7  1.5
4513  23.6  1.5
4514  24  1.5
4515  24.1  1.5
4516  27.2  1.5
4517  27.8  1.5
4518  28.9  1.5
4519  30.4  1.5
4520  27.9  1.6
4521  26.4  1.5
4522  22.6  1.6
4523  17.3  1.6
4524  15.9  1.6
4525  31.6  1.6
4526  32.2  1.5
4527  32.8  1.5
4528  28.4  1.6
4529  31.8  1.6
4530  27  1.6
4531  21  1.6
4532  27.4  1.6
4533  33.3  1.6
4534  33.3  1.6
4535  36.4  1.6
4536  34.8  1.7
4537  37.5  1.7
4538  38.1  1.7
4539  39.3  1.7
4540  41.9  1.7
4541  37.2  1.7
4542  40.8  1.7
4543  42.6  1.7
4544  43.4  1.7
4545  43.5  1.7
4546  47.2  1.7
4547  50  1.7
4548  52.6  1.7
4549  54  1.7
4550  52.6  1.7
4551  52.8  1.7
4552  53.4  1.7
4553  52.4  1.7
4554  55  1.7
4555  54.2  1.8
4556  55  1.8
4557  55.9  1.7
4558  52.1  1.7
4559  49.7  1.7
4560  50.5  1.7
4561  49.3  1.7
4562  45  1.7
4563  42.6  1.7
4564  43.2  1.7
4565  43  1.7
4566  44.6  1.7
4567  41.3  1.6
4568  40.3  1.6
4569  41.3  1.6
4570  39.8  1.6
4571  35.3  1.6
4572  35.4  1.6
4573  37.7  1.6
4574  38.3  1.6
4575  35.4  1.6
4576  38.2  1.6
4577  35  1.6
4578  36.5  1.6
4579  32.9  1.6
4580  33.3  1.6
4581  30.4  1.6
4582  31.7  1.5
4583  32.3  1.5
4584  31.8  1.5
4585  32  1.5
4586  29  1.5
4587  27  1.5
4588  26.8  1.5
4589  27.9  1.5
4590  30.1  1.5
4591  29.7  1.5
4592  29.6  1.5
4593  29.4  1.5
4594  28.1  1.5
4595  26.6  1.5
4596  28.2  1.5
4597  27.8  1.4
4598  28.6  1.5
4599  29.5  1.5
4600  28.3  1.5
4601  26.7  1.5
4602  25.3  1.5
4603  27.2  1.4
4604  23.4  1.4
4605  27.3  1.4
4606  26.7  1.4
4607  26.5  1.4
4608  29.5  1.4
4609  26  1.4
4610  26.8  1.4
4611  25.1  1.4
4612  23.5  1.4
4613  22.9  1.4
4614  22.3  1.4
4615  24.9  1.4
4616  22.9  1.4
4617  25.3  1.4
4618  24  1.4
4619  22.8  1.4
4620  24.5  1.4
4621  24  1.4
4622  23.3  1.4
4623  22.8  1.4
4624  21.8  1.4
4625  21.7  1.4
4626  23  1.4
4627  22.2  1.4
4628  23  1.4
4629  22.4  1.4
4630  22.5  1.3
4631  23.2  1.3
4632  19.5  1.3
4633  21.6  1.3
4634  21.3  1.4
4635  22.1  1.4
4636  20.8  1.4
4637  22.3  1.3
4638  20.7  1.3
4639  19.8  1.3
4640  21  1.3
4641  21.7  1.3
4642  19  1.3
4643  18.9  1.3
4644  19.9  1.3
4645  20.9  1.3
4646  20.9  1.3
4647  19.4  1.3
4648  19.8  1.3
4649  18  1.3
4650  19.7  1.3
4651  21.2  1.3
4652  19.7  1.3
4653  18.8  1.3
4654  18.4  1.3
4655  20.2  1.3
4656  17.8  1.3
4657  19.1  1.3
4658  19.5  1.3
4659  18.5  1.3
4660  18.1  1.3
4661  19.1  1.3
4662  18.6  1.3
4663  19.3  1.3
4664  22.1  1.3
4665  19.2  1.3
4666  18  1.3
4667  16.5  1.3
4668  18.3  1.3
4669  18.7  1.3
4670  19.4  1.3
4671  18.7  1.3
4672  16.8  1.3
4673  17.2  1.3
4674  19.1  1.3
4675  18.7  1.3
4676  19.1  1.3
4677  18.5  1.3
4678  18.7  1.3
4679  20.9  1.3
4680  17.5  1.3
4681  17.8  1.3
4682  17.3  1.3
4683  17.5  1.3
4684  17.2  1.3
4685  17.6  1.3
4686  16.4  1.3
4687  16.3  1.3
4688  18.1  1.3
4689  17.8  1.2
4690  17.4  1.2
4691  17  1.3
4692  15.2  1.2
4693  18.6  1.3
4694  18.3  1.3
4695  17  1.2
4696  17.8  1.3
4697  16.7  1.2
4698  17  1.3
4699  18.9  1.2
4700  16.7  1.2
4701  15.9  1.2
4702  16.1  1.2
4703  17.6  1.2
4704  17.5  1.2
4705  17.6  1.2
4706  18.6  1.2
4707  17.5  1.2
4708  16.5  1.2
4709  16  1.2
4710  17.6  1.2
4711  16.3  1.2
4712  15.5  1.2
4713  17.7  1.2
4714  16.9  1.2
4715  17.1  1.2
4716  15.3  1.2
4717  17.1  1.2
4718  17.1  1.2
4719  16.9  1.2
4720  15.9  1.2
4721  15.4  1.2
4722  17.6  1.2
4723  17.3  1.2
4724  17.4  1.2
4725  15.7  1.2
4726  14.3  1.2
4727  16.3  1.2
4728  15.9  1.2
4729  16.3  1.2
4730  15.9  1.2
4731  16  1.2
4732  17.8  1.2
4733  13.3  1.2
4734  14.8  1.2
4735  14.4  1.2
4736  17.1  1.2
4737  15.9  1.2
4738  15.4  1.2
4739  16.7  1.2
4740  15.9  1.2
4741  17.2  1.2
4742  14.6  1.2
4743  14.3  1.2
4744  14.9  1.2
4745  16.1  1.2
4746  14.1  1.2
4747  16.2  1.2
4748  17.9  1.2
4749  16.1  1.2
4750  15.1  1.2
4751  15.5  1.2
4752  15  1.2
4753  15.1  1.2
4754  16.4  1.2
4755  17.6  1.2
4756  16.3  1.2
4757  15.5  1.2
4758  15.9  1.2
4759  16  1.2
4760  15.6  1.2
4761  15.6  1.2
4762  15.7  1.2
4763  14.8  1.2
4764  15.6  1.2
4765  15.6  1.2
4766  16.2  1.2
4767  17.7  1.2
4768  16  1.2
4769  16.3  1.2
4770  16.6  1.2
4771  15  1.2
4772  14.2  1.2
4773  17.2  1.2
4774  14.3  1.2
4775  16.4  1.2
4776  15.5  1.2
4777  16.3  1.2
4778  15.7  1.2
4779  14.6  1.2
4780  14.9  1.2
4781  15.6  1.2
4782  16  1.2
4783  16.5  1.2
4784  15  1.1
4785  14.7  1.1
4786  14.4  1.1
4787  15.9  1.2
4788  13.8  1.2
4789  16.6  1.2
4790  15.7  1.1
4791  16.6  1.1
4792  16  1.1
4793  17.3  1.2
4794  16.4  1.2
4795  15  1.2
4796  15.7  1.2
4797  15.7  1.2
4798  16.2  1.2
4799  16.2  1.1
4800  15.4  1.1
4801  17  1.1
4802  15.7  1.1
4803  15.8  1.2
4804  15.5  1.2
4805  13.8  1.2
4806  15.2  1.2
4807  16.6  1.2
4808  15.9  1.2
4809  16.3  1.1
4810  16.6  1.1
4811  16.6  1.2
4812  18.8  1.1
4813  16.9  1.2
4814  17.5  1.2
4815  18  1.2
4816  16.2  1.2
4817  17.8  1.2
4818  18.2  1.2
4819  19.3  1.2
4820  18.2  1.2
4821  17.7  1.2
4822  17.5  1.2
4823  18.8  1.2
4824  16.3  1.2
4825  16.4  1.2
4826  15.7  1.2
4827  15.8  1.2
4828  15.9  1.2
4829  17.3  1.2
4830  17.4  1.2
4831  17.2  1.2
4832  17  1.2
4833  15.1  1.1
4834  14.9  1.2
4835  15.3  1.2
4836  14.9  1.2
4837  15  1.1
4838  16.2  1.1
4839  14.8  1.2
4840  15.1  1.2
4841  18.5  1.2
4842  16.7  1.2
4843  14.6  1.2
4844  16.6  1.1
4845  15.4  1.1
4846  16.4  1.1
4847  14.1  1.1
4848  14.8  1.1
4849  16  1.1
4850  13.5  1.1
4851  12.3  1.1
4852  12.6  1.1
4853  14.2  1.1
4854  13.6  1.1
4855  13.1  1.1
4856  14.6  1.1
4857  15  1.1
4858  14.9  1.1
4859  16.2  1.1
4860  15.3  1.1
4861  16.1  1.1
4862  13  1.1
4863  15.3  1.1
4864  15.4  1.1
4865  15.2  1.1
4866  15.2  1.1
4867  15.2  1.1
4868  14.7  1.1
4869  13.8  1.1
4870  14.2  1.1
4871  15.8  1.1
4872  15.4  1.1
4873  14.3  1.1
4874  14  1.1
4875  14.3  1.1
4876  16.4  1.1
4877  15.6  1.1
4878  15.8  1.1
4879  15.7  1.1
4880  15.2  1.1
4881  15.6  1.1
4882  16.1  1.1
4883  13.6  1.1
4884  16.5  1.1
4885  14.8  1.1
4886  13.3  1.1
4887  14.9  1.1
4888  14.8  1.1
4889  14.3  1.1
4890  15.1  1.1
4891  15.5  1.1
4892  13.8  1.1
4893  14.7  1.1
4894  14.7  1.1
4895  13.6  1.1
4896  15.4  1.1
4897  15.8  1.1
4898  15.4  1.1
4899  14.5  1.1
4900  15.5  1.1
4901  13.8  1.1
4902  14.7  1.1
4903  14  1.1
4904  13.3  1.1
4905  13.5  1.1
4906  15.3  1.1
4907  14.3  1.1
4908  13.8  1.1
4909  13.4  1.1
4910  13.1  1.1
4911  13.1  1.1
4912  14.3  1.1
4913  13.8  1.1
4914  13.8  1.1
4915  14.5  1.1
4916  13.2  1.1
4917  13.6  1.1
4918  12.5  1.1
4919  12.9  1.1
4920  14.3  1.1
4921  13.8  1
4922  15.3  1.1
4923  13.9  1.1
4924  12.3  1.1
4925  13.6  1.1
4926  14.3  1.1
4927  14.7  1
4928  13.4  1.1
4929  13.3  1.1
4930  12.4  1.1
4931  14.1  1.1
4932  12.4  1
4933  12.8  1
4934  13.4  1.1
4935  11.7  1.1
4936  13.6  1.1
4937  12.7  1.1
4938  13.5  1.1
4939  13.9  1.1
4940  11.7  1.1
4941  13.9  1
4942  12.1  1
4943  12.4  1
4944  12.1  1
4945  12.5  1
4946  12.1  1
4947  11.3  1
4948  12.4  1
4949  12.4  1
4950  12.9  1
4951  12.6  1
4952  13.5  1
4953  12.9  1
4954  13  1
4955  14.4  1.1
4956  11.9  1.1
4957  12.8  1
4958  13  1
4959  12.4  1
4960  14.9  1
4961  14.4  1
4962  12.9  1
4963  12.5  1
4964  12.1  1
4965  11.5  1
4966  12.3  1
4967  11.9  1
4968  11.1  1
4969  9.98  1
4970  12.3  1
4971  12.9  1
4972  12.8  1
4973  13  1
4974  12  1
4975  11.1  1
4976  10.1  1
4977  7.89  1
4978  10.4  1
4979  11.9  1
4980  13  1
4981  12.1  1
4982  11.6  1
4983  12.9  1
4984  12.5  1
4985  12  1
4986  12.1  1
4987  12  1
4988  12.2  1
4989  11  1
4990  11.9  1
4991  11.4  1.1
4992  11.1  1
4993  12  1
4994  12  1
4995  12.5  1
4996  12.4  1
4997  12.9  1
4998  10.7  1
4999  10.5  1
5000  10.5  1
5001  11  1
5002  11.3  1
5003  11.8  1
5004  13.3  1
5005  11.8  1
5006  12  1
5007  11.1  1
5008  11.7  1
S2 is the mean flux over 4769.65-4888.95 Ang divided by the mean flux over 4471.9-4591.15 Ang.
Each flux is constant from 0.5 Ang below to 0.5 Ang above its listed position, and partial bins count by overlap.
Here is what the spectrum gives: 0.5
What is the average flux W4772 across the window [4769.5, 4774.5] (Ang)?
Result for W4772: 15.5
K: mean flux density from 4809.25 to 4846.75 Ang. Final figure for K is 16.6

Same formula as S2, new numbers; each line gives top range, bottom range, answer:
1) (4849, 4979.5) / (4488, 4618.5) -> 0.41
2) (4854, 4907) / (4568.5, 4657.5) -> 0.57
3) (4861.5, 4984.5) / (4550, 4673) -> 0.48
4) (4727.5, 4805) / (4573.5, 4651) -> 0.61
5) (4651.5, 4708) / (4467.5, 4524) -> 0.74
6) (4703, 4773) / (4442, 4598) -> 0.53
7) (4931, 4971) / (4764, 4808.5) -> 0.80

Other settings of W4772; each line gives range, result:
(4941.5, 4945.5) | 12.3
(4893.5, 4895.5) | 14.1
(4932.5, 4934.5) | 13.1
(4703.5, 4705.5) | 17.6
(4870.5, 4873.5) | 15.2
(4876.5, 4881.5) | 15.6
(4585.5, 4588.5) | 27.6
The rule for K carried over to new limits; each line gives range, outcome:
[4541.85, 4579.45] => 45.1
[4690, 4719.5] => 17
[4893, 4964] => 13.5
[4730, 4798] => 15.7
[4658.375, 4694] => 18.2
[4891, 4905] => 14.5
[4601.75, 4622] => 25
